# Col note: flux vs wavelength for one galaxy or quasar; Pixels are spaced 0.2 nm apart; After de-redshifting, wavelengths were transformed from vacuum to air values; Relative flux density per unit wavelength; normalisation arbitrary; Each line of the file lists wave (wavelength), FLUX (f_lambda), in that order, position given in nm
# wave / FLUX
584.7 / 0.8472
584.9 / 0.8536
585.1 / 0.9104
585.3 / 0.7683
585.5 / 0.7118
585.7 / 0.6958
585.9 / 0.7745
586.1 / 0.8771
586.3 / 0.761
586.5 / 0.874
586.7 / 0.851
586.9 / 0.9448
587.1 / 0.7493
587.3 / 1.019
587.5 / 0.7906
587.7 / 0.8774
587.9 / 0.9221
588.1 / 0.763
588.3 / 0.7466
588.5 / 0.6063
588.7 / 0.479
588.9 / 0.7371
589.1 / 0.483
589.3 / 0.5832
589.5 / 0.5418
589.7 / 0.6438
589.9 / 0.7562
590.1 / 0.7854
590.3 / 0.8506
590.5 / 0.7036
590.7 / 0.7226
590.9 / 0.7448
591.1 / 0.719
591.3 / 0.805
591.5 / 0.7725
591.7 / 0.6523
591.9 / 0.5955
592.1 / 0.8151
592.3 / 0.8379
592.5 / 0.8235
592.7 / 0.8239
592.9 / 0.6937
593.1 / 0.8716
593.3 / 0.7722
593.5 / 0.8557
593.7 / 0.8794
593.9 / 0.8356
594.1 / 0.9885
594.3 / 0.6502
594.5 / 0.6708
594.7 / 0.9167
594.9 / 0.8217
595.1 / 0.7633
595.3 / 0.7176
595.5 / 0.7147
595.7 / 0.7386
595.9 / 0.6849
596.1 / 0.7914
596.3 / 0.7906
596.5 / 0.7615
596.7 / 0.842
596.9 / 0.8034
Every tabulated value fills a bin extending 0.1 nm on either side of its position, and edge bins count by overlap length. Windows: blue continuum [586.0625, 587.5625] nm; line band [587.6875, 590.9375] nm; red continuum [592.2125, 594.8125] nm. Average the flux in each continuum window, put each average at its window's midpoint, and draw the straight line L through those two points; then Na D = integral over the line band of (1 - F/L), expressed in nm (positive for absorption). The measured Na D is 0.56 nm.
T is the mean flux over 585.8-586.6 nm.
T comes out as 0.822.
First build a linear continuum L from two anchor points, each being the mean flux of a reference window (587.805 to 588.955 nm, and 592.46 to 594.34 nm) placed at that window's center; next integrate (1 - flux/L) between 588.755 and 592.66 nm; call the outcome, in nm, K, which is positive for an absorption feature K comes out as 0.25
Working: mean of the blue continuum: 0.707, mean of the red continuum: 0.825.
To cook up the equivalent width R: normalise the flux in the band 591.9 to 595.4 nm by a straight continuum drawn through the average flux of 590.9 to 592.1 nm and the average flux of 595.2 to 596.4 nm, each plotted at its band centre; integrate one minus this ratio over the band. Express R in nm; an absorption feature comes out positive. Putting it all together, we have -0.345 nm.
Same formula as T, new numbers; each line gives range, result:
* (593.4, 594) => 0.857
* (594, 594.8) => 0.807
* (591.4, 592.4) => 0.735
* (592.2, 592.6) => 0.831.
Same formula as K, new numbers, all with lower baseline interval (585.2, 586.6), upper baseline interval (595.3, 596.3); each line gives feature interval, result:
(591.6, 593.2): -0.03 nm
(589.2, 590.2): 0.13 nm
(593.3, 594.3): -0.15 nm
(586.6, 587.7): -0.14 nm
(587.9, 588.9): 0.11 nm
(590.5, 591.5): 0.02 nm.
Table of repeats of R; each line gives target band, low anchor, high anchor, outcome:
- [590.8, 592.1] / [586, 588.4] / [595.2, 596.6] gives 0.12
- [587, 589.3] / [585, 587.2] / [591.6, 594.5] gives 0.20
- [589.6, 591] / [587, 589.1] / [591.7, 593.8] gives 0.05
